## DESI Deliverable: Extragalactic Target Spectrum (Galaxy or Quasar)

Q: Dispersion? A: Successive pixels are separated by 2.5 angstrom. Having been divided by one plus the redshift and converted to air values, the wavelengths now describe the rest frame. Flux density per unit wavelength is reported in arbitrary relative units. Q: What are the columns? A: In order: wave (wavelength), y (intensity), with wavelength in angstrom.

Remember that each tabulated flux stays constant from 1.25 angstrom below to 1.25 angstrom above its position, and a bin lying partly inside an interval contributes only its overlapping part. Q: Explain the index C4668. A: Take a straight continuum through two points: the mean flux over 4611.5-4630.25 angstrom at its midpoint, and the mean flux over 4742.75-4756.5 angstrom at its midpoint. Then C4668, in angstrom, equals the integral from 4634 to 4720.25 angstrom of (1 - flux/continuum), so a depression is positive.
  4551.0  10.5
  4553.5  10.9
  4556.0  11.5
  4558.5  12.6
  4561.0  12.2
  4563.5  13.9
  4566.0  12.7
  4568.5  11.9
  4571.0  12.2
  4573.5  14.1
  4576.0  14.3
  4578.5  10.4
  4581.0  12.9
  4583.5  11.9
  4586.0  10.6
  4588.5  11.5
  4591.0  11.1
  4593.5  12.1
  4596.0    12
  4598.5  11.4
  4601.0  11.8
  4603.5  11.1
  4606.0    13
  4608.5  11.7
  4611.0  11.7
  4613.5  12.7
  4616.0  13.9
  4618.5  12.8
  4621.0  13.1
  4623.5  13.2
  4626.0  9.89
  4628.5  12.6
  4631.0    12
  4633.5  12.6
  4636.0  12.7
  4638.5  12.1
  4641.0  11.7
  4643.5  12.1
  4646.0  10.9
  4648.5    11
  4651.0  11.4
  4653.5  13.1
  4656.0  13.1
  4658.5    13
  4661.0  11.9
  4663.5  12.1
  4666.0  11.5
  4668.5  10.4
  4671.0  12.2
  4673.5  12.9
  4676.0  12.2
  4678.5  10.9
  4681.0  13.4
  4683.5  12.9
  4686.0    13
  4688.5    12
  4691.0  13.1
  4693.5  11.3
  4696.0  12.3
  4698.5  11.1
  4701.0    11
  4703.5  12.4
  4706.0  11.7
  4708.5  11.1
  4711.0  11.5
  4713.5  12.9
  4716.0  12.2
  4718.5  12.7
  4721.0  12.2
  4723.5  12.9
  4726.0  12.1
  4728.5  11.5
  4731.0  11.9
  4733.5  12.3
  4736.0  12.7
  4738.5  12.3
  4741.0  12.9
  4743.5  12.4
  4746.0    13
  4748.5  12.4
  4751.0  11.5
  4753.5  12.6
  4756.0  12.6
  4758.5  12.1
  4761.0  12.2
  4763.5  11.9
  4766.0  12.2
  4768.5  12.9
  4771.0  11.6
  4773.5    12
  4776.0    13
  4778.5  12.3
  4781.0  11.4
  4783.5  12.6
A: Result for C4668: 3.0 angstrom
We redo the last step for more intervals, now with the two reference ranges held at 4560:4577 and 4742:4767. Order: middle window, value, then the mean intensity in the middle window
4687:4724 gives 1.4 angstrom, 12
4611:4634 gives 0.6 angstrom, 12.5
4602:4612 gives 0.8 angstrom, 11.9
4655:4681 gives 1.2 angstrom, 12.1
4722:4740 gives 0.2 angstrom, 12.3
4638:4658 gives 1.2 angstrom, 12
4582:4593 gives 1.4 angstrom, 11.4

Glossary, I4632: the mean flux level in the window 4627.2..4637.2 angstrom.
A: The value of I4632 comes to 12.5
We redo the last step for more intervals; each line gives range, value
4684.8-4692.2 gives 12.7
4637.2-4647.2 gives 11.7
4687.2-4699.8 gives 12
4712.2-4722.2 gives 12.5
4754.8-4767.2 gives 12.2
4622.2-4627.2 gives 11.6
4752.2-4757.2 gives 12.6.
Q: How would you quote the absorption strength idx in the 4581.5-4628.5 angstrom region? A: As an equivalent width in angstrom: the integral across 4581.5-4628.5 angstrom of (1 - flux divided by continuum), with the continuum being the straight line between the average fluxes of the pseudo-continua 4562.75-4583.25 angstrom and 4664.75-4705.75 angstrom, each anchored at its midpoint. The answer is 2.0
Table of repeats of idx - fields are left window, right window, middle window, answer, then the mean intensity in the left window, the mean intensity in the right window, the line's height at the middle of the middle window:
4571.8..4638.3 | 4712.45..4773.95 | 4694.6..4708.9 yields 0.8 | 12.2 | 12.3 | 12.3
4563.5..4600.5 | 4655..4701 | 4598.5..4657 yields -0.1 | 12.1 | 12.1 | 12.1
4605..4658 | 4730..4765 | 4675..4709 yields 0.7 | 12.3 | 12.3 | 12.3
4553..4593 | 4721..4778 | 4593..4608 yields 0.4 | 12.2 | 12.3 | 12.2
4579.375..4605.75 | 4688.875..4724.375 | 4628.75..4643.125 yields -0.5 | 11.7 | 12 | 11.8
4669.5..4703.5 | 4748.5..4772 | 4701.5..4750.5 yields -0.2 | 12.2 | 12.2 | 12.2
